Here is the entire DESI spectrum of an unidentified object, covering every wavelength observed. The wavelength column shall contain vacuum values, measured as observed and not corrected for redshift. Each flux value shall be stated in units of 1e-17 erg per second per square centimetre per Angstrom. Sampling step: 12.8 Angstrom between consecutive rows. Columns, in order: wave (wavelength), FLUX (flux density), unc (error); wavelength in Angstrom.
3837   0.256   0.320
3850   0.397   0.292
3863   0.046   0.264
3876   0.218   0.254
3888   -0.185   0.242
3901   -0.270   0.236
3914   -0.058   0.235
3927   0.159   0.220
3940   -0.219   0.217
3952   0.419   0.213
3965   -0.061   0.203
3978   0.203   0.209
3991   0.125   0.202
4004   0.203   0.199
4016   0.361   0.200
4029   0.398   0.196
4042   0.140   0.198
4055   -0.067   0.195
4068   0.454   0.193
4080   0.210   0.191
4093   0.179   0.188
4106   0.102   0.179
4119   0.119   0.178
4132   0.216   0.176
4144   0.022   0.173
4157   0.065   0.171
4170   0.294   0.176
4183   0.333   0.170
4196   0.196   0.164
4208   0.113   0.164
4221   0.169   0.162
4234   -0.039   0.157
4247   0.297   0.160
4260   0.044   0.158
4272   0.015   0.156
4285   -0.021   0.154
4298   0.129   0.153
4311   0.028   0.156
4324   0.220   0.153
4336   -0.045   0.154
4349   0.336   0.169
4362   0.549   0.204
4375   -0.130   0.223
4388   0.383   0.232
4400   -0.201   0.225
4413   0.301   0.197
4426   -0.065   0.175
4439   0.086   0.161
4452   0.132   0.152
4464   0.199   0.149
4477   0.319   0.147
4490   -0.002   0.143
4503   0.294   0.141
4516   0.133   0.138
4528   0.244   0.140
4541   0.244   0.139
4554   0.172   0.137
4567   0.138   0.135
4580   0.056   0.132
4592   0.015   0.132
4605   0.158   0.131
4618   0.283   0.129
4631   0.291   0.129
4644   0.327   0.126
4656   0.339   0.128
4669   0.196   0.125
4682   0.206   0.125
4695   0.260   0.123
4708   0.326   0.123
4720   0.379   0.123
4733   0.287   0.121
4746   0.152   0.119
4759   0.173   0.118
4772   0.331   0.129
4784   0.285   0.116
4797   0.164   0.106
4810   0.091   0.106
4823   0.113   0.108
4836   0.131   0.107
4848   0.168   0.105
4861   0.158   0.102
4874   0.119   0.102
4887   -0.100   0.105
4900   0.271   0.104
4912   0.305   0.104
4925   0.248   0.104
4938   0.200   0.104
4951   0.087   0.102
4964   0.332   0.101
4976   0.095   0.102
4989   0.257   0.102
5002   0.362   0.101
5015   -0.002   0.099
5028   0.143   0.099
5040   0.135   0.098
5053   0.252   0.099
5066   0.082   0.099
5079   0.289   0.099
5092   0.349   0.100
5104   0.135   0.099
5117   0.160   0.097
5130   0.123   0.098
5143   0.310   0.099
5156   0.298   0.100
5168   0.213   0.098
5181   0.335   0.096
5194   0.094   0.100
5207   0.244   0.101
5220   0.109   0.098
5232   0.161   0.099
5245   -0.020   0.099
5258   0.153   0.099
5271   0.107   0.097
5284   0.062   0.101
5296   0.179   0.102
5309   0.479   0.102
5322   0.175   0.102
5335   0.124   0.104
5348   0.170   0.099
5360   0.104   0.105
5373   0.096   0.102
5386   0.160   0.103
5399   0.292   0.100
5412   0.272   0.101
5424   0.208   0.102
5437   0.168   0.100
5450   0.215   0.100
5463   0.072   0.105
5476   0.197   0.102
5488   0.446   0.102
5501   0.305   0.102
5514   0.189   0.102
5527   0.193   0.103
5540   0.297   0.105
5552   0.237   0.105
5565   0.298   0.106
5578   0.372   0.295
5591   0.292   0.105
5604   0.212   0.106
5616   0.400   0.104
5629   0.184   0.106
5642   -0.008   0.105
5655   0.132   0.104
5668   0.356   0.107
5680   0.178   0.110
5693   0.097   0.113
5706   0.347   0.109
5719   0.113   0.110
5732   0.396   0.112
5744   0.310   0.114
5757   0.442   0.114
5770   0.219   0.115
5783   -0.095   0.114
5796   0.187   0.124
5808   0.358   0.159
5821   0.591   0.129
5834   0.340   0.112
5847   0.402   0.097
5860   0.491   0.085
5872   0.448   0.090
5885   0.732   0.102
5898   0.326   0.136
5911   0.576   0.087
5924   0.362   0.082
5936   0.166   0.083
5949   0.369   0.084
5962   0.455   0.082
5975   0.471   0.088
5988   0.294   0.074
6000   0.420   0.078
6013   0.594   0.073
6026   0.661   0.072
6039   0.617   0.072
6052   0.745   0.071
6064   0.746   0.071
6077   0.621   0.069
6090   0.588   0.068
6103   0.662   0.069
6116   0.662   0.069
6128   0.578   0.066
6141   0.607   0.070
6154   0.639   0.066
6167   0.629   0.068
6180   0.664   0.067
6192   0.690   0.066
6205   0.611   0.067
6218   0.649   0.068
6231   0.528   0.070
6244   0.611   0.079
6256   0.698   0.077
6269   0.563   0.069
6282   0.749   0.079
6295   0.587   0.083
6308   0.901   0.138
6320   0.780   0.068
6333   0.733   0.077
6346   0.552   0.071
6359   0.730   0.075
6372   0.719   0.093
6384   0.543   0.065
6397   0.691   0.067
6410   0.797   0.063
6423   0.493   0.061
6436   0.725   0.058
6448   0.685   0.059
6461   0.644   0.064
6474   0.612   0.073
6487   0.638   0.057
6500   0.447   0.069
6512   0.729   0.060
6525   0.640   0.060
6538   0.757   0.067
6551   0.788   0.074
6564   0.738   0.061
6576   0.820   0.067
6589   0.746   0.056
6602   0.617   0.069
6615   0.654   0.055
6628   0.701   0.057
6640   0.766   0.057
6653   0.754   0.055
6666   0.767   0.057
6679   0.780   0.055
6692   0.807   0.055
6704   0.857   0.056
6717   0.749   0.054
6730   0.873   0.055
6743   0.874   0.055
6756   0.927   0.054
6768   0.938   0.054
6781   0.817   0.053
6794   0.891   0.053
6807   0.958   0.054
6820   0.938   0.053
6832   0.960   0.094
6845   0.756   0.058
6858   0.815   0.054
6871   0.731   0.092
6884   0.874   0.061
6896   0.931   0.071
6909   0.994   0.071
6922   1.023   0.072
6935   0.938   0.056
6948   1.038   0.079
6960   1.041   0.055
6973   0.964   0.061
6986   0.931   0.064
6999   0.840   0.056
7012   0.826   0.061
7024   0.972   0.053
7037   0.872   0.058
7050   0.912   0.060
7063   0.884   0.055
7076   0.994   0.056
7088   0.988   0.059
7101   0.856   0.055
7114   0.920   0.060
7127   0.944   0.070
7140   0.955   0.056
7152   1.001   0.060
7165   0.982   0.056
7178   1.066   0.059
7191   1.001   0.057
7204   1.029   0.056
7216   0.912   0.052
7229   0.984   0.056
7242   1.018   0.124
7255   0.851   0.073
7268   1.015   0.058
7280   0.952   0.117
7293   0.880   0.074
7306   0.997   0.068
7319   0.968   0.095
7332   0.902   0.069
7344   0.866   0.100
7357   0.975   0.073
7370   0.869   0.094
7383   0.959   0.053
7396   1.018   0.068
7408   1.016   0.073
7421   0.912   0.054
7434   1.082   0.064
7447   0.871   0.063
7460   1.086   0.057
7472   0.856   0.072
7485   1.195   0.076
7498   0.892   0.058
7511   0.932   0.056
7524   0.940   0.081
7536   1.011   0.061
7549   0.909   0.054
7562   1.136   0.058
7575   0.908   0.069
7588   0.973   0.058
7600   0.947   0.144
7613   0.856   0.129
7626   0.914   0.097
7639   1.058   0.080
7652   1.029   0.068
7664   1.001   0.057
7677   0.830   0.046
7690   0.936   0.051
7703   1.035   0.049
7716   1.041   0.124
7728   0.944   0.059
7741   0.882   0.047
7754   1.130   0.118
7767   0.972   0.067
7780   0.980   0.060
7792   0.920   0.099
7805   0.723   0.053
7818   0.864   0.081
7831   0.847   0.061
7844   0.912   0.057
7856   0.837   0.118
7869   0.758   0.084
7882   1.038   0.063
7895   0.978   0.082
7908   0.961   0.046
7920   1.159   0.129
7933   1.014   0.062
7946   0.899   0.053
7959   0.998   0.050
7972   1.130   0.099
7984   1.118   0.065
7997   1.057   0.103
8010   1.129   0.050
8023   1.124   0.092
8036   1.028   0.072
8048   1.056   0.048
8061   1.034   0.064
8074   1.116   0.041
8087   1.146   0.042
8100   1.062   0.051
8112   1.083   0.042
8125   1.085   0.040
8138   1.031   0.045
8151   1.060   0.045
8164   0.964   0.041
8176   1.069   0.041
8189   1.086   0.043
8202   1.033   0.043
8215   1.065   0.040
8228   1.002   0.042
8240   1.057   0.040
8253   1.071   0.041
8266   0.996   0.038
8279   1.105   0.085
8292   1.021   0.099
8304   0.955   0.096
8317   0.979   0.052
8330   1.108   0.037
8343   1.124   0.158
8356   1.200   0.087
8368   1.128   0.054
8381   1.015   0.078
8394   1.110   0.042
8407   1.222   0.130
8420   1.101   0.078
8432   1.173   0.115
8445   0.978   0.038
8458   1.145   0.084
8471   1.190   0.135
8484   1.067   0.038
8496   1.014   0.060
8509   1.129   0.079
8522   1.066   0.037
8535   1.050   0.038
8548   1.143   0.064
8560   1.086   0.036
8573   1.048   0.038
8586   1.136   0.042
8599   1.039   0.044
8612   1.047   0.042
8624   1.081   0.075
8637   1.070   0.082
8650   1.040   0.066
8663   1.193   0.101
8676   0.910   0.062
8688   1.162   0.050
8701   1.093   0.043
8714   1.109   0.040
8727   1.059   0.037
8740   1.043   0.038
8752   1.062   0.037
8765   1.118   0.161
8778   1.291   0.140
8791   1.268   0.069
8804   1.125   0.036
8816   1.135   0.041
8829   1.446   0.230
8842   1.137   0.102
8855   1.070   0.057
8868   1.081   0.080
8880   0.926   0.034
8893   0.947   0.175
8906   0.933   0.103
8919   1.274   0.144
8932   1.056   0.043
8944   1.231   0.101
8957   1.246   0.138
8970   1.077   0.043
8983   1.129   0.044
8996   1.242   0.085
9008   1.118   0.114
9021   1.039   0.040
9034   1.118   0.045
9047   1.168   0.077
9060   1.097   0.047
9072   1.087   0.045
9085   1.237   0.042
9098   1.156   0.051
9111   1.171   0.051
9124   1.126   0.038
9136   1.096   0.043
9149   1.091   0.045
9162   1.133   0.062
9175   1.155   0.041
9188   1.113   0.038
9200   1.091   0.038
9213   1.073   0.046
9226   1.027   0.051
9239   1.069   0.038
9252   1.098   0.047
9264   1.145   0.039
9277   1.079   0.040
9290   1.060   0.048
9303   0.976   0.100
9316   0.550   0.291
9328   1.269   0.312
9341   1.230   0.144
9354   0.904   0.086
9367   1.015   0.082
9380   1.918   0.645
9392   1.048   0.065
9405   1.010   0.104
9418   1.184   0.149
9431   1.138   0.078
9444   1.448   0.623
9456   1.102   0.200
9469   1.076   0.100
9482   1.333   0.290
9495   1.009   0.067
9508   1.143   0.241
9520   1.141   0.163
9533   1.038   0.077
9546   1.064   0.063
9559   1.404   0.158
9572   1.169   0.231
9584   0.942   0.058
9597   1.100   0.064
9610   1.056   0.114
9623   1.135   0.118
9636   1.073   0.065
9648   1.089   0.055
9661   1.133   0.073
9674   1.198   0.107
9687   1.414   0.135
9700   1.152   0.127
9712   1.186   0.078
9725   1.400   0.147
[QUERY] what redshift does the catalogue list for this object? 0.51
